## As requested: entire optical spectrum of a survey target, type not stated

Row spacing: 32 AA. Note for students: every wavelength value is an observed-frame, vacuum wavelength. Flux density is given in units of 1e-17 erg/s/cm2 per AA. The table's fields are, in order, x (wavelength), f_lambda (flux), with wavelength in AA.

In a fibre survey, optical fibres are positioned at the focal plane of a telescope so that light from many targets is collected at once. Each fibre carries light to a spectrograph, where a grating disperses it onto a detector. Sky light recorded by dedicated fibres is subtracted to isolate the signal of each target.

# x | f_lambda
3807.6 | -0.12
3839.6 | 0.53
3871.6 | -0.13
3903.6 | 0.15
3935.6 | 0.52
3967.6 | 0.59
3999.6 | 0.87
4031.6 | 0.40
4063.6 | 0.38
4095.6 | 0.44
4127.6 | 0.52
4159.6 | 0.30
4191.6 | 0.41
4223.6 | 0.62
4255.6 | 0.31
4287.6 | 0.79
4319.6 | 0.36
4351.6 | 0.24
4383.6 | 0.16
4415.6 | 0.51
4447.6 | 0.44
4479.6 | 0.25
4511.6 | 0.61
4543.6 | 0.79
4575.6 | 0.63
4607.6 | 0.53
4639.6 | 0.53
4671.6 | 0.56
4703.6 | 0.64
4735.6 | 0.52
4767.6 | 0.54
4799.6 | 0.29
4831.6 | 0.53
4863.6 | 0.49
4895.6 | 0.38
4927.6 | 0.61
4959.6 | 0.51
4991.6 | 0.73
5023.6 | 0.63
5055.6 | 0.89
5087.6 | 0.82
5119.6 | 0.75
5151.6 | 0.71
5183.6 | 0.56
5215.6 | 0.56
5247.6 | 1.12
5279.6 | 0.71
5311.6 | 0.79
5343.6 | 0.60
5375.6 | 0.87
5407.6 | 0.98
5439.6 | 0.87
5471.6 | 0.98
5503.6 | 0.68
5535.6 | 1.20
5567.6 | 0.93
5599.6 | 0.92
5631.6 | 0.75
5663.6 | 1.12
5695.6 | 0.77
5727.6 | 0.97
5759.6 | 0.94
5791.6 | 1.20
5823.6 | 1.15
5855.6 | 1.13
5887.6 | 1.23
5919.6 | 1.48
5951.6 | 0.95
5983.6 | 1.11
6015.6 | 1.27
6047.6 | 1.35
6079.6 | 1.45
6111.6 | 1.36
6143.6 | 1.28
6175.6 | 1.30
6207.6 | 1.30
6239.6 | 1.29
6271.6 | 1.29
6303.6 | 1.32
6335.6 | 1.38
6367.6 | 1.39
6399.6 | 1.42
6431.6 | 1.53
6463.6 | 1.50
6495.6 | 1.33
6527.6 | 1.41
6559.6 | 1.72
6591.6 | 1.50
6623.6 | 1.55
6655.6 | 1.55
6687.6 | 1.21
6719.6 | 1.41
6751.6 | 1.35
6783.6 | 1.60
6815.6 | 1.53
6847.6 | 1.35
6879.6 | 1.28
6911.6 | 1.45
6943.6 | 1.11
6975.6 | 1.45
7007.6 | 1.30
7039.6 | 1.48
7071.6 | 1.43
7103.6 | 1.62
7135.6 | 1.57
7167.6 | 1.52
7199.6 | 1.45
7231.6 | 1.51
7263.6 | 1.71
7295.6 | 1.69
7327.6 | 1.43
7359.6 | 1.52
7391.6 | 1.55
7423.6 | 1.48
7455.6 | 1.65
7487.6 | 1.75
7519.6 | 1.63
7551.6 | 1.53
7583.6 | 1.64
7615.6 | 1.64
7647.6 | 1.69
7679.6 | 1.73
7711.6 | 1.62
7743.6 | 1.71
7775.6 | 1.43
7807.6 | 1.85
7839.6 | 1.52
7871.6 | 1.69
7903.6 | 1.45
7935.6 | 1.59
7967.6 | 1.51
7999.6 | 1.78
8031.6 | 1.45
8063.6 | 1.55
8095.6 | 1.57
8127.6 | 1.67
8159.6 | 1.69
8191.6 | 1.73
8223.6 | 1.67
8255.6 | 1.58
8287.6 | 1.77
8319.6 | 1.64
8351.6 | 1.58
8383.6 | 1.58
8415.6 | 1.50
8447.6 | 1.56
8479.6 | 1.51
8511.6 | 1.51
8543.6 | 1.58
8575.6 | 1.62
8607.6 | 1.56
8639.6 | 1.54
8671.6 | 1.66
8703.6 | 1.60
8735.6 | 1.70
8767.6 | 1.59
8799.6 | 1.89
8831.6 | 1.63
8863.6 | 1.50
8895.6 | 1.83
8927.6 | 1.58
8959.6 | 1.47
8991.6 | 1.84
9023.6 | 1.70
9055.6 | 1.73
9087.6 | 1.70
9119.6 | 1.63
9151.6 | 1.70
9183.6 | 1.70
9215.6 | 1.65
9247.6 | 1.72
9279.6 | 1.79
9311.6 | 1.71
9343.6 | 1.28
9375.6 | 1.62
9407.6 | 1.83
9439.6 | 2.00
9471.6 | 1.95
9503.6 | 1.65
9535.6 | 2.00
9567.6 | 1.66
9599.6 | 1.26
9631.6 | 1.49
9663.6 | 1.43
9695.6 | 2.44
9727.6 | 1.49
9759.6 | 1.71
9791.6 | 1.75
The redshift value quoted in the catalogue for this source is 0.34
